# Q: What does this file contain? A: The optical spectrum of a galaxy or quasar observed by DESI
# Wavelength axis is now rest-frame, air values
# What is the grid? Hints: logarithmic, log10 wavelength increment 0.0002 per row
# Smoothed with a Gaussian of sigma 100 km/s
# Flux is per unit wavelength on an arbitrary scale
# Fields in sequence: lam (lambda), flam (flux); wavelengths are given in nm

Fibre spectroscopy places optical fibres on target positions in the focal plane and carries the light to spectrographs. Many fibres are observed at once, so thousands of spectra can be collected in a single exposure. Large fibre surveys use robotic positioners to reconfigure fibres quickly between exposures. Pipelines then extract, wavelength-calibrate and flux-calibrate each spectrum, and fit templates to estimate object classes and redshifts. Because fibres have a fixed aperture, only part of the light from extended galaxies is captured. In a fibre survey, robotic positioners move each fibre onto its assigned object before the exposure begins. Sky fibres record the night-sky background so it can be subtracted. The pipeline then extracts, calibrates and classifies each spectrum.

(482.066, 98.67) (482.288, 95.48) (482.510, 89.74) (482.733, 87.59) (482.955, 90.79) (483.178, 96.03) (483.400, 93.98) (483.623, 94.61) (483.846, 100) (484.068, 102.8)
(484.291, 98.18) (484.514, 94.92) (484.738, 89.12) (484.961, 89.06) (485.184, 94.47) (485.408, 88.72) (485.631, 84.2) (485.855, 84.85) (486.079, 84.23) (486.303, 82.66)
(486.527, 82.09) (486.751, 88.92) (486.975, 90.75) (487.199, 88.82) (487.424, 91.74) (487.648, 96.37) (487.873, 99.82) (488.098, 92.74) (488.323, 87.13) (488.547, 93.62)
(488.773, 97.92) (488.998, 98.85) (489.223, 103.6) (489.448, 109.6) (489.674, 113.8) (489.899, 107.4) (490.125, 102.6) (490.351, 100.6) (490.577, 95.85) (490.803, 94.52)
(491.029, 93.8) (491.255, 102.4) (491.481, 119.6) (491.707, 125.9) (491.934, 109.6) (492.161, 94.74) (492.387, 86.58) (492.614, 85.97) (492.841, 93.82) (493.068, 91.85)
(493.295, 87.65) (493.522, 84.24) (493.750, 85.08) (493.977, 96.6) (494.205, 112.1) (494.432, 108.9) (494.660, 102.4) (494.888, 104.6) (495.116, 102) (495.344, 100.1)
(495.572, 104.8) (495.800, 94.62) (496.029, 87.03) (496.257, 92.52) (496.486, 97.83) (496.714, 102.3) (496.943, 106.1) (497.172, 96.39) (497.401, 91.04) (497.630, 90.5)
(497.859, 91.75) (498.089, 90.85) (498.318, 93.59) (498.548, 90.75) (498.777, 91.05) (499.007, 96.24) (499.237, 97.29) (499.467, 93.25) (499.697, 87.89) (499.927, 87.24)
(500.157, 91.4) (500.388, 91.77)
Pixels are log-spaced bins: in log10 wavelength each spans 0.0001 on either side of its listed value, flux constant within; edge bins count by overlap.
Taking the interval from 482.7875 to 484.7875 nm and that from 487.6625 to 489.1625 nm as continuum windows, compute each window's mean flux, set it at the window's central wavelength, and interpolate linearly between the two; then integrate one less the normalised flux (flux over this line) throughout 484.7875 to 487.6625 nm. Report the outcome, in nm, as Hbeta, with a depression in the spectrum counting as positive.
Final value 0.23 nm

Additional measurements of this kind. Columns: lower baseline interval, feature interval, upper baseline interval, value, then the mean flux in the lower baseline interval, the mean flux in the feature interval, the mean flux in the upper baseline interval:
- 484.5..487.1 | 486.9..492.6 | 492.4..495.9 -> -0.487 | 87.6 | 99.8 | 96.7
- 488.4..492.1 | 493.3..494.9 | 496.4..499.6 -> 0.023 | 104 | 98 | 94.9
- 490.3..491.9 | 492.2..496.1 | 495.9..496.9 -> 0.145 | 105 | 95.9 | 95.7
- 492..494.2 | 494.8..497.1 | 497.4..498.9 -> -0.196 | 91.1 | 99.1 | 91.4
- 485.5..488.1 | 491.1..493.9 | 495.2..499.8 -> -0.160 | 88.8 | 97.2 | 94.9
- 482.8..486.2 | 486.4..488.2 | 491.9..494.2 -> 0.017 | 92.3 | 91.3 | 91.9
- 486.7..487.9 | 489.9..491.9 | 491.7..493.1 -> -0.197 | 92.4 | 105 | 96.6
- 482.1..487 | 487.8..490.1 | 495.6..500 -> -0.212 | 91.2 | 101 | 93.9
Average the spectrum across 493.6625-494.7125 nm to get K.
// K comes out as 101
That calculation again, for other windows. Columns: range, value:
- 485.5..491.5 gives 95.5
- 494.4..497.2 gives 99.8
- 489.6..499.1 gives 98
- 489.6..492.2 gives 105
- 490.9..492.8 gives 102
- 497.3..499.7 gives 92.4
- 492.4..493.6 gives 88.7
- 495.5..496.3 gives 94.4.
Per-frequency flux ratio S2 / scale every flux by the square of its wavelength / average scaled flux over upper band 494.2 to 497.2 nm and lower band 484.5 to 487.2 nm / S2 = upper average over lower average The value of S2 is 1.19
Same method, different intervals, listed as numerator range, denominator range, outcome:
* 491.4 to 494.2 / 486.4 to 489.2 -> 1.07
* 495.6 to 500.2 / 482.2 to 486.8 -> 1.09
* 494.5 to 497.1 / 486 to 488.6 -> 1.15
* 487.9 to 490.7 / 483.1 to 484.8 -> 1.06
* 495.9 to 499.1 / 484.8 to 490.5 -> 1.04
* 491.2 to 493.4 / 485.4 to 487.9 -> 1.16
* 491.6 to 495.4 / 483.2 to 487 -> 1.12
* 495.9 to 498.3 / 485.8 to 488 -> 1.11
